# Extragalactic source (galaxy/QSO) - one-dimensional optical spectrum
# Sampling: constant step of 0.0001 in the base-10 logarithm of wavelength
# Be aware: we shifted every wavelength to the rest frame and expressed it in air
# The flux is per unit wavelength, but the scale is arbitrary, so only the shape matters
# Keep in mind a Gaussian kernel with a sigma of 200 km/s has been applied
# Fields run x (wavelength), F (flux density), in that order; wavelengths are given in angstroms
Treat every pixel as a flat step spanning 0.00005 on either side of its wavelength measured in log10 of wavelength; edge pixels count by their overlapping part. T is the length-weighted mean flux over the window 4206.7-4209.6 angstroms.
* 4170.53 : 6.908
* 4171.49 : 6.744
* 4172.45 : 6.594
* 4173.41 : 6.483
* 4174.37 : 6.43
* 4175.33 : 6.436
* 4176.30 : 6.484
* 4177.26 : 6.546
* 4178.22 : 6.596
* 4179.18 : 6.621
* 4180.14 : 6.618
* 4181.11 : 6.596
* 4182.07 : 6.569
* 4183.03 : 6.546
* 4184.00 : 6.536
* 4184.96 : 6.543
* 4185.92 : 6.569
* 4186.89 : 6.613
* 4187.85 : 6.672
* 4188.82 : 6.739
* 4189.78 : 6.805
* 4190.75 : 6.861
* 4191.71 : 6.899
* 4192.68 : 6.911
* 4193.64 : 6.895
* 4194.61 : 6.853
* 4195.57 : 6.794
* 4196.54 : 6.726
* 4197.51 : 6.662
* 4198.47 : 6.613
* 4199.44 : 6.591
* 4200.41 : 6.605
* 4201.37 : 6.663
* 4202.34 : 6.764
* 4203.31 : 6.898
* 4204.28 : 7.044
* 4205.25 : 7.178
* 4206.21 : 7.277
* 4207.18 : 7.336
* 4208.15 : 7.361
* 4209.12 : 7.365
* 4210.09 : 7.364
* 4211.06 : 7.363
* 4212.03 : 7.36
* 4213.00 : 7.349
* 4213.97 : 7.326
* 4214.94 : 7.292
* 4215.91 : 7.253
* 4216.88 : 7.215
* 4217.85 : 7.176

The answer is 7.35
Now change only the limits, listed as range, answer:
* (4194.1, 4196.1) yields 6.81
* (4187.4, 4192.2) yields 6.79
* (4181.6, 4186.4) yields 6.56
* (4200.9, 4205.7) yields 6.9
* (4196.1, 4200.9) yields 6.64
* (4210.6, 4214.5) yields 7.35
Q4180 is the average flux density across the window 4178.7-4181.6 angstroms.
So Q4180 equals 6.61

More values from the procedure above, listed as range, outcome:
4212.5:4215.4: 7.32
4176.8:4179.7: 6.6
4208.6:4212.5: 7.36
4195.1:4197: 6.75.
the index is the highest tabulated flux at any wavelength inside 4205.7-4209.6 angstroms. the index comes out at 7.365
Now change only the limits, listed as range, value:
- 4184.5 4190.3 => 6.805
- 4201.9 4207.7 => 7.336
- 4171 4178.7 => 6.744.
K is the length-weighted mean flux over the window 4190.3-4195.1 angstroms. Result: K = 6.89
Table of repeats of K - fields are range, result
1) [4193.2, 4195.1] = 6.88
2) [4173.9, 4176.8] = 6.44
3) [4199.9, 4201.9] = 6.64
